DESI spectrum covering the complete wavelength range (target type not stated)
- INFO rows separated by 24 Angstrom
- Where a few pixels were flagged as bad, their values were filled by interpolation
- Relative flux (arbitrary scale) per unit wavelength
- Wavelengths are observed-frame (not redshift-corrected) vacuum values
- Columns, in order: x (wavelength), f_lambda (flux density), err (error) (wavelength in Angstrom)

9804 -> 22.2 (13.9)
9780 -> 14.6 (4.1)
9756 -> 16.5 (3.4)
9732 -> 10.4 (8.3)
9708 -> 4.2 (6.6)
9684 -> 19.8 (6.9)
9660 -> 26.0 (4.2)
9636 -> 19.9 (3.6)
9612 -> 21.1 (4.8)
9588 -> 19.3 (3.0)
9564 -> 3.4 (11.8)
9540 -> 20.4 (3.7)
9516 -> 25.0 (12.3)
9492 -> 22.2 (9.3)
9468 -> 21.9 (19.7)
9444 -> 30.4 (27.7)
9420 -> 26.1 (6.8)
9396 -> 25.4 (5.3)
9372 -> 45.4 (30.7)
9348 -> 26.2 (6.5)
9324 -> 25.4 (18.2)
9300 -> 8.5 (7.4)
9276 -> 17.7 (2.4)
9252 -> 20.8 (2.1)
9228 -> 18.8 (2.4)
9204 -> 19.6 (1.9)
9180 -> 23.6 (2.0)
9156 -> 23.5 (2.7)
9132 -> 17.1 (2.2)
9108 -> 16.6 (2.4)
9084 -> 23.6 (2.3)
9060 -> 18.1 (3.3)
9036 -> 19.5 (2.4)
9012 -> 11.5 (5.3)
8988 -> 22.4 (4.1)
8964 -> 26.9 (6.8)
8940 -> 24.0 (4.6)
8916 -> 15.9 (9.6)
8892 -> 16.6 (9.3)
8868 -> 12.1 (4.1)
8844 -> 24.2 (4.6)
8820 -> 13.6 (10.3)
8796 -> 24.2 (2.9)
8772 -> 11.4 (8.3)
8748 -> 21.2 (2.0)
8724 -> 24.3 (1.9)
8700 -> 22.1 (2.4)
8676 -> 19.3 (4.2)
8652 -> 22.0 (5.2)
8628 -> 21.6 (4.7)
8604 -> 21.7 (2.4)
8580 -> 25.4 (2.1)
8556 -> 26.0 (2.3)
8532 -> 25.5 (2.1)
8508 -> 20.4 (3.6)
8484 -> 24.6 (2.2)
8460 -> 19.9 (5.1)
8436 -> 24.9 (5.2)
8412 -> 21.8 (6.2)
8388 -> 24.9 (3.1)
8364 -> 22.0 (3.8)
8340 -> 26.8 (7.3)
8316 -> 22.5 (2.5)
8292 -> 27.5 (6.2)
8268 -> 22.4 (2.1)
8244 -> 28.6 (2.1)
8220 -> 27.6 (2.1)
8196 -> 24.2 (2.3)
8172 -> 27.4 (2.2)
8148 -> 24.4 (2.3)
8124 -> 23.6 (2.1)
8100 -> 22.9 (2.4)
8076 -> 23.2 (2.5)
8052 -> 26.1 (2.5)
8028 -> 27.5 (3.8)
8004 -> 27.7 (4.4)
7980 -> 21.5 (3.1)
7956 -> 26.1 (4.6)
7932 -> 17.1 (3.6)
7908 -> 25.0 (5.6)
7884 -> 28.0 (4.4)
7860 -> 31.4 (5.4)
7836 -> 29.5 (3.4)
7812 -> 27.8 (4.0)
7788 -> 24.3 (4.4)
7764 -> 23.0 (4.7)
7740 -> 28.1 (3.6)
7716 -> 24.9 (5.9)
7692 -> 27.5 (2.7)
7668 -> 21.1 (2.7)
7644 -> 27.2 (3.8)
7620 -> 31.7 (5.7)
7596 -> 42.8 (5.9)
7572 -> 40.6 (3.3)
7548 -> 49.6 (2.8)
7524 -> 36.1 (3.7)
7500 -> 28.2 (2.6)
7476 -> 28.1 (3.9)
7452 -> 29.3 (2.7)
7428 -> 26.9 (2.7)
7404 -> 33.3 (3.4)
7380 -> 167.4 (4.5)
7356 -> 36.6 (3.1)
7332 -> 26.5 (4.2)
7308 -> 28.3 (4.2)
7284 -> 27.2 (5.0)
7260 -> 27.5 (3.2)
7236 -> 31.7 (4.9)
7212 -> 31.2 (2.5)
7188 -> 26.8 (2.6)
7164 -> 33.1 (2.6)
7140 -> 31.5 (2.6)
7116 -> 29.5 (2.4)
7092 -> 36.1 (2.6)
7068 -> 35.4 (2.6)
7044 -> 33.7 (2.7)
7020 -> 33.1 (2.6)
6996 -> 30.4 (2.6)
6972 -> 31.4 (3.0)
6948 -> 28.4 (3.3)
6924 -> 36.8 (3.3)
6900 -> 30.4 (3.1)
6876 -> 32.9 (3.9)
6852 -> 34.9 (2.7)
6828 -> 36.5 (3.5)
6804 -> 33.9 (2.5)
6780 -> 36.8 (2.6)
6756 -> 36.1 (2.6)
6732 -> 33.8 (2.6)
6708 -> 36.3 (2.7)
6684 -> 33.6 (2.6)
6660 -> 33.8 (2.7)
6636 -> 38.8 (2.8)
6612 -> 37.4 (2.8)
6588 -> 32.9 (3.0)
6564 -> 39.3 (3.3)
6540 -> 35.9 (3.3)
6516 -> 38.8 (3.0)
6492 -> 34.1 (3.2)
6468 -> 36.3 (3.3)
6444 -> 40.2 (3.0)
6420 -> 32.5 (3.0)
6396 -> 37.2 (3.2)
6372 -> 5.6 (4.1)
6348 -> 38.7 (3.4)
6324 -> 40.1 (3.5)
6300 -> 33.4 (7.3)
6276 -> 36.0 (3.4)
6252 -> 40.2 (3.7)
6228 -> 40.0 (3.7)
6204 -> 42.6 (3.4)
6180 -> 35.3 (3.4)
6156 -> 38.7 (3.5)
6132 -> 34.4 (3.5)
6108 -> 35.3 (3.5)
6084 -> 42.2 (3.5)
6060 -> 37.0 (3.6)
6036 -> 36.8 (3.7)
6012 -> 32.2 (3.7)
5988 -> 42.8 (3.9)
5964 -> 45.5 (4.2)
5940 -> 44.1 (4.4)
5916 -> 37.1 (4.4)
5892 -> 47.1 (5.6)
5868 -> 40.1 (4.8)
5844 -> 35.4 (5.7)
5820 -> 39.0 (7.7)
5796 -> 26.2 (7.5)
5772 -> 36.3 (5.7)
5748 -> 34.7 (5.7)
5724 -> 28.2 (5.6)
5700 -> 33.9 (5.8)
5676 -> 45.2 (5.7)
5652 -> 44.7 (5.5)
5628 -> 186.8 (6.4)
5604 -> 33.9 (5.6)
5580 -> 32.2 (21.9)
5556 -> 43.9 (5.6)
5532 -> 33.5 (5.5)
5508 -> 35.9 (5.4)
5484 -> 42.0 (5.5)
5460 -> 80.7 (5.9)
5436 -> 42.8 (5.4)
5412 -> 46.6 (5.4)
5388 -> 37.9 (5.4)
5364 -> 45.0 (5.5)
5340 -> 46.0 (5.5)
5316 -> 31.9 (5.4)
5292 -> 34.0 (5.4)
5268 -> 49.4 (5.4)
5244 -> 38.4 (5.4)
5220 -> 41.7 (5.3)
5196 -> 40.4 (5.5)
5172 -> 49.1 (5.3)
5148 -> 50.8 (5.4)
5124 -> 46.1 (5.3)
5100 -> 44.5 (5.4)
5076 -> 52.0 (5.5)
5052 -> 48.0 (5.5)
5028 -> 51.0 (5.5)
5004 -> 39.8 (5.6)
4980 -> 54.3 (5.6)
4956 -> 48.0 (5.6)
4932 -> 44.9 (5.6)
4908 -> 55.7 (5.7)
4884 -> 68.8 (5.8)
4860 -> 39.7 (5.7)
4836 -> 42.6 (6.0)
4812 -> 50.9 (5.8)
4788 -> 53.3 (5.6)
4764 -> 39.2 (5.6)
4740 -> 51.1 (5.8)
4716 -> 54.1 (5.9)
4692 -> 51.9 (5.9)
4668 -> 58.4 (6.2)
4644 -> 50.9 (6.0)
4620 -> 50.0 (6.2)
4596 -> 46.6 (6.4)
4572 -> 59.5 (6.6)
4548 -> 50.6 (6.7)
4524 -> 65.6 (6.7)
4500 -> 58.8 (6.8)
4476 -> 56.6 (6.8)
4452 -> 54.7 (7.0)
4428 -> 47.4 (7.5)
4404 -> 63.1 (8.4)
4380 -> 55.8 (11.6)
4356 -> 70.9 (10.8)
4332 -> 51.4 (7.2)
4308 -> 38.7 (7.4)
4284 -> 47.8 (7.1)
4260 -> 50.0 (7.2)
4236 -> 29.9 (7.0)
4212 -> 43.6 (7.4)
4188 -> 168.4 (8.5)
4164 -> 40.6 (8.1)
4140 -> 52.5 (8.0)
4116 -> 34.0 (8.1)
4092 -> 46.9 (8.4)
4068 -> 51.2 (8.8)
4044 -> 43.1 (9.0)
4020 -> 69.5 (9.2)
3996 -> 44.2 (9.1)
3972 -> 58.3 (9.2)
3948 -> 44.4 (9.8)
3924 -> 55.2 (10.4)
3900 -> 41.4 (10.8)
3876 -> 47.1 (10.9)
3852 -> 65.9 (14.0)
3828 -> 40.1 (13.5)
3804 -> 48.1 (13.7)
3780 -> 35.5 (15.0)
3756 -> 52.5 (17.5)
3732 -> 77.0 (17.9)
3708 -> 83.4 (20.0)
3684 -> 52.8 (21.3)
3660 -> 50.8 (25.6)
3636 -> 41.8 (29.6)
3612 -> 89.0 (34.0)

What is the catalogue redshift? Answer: 0.124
